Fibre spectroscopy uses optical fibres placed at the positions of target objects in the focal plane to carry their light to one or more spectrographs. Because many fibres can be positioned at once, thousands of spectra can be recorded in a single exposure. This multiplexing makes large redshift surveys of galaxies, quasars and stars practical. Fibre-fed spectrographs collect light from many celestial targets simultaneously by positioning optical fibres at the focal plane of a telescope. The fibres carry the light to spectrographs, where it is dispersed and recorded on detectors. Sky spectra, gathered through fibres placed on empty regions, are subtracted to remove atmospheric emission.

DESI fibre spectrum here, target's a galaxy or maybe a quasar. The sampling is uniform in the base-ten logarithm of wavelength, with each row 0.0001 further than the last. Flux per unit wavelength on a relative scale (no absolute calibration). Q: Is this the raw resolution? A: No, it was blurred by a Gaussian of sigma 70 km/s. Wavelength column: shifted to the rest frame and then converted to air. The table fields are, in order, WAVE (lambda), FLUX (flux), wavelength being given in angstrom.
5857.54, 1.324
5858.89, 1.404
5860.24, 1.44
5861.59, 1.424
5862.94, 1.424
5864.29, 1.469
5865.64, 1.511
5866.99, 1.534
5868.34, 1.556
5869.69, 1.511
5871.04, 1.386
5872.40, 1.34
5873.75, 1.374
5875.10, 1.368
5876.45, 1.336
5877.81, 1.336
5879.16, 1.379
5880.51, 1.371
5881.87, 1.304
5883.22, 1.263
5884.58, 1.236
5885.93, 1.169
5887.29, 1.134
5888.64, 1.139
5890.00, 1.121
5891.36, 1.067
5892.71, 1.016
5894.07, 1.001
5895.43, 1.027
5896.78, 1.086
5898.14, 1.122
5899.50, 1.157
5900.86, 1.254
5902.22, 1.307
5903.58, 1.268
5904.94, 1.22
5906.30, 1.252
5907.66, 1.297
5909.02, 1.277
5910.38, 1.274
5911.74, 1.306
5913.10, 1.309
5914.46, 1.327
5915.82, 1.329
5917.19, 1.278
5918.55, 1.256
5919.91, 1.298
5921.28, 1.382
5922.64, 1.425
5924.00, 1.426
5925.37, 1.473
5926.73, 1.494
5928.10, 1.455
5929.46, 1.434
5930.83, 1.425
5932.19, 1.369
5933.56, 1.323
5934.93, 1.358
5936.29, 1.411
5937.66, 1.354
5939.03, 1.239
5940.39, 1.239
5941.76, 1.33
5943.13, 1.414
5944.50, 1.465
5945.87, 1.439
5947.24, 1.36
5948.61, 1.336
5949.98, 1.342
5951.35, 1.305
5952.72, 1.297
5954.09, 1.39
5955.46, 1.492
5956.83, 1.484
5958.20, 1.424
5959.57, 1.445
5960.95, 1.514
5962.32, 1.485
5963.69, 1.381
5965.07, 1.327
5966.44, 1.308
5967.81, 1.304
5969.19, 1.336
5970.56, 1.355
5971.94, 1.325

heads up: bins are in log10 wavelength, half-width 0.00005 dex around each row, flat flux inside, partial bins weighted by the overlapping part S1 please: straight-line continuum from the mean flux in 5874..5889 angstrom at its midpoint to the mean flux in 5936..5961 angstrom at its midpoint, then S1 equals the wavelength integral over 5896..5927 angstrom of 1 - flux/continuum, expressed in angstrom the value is 0.8 angstrom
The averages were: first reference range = 1.28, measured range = 1.29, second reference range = 1.38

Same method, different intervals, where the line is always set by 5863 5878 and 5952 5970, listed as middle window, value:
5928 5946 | 0.47 angstrom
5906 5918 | 1.03 angstrom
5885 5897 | 2.84 angstrom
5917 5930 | 0.15 angstrom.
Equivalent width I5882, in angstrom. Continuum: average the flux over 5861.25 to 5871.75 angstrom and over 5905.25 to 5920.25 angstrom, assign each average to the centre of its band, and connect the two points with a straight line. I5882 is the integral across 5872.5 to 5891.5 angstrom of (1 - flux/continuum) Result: 2.0 angstrom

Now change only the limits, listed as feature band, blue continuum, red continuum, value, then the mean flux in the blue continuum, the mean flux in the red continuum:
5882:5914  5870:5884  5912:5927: 3.9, 1.35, 1.36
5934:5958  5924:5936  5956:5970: 0.7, 1.42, 1.4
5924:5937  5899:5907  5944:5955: -1.0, 1.24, 1.37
